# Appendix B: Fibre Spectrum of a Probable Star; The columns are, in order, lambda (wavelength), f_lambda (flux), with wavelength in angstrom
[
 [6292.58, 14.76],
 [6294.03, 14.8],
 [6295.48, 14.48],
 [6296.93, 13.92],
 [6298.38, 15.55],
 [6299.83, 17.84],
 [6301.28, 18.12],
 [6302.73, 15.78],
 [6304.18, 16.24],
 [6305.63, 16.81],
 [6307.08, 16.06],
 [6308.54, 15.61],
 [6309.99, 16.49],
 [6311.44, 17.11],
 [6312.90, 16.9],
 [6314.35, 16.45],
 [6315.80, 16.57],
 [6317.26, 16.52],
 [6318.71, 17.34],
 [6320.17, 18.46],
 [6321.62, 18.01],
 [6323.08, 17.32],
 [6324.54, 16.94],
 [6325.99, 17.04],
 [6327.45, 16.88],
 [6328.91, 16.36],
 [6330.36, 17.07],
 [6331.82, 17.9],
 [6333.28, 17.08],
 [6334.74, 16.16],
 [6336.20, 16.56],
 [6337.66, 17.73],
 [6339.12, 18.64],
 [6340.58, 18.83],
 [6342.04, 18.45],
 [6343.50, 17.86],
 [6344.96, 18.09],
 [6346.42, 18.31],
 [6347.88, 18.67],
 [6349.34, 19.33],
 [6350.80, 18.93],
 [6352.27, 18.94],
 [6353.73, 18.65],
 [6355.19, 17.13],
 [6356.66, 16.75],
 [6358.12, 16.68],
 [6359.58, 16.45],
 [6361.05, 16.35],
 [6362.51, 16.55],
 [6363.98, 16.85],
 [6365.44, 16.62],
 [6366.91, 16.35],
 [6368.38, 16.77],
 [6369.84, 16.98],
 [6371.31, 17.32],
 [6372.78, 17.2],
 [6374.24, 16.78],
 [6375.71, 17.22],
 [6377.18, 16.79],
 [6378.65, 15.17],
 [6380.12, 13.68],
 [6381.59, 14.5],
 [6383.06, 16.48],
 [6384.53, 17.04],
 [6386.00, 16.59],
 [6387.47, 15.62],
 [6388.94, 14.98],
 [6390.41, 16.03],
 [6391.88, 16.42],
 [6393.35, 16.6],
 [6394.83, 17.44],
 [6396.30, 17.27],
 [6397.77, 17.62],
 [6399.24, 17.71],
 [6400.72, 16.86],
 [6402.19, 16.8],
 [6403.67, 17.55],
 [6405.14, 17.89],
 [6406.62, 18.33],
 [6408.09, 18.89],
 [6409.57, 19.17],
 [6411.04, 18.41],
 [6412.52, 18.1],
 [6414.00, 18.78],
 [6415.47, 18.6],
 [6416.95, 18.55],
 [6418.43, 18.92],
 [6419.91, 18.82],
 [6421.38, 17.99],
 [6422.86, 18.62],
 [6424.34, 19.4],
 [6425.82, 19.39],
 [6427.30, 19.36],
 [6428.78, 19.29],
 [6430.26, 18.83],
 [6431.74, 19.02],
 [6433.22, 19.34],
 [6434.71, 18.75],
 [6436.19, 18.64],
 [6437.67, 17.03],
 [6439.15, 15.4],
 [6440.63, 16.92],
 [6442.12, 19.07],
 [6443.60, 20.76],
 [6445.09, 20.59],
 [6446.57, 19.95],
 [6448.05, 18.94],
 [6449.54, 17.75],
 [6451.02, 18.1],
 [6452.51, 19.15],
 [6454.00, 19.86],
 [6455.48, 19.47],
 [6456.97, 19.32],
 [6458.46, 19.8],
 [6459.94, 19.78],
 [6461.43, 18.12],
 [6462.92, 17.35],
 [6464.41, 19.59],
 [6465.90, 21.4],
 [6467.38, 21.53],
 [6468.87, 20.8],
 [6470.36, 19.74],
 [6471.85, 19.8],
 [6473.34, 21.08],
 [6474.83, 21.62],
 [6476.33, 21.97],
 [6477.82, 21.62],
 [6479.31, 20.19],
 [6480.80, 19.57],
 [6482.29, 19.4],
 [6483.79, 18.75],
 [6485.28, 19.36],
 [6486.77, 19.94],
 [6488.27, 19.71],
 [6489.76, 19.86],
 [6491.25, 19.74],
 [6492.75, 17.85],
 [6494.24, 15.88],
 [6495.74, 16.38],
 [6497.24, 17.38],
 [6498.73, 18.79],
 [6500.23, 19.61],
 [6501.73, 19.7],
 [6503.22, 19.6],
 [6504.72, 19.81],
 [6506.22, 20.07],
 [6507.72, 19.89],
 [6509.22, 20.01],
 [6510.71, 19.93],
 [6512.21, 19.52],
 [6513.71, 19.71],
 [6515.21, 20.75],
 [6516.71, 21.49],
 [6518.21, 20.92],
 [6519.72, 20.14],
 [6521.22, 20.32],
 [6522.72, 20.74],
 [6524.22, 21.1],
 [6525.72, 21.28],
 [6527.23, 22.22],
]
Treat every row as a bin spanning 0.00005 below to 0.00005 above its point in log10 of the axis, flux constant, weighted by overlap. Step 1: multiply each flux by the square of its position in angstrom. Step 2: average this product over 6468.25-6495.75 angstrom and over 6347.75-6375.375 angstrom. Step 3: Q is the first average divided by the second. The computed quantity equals 1.2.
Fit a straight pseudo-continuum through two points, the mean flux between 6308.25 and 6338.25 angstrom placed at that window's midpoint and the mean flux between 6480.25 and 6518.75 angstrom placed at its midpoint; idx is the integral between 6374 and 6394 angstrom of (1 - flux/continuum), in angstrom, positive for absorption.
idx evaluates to 2.06 angstrom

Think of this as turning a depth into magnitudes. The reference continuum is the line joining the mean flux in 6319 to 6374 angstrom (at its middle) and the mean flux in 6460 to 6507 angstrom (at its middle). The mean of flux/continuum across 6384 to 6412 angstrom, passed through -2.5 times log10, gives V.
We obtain 0.06 mag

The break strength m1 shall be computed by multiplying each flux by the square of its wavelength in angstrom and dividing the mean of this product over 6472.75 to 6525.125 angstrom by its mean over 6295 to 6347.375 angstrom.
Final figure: 1.23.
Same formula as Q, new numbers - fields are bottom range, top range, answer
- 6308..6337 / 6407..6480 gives 1.18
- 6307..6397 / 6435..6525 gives 1.20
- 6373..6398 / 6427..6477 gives 1.22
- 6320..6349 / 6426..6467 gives 1.12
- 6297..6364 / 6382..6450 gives 1.08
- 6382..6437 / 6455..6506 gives 1.11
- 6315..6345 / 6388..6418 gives 1.04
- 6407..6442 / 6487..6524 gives 1.08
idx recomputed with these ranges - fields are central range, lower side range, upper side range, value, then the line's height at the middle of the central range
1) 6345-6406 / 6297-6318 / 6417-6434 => 3.3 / 17.9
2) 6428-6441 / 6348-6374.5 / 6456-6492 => 0.6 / 19.1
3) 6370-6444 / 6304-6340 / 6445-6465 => 2.9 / 18.3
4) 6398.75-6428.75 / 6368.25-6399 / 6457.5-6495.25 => -1.6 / 17.5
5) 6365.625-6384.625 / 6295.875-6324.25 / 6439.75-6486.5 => 1.7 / 18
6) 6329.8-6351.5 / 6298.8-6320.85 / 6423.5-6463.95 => -0.9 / 17.3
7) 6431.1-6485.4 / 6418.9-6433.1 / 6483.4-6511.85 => -1.2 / 19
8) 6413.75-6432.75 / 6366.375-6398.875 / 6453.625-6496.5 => -1.1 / 17.8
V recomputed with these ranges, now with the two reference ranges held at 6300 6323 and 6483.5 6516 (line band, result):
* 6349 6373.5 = 0.015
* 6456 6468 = -0.048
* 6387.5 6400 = 0.075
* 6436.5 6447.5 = -0.004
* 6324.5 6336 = 0.012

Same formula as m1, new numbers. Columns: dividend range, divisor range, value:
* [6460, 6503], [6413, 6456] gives 1.05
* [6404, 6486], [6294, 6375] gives 1.16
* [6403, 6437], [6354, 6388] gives 1.16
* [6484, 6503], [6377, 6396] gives 1.21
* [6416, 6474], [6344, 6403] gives 1.16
